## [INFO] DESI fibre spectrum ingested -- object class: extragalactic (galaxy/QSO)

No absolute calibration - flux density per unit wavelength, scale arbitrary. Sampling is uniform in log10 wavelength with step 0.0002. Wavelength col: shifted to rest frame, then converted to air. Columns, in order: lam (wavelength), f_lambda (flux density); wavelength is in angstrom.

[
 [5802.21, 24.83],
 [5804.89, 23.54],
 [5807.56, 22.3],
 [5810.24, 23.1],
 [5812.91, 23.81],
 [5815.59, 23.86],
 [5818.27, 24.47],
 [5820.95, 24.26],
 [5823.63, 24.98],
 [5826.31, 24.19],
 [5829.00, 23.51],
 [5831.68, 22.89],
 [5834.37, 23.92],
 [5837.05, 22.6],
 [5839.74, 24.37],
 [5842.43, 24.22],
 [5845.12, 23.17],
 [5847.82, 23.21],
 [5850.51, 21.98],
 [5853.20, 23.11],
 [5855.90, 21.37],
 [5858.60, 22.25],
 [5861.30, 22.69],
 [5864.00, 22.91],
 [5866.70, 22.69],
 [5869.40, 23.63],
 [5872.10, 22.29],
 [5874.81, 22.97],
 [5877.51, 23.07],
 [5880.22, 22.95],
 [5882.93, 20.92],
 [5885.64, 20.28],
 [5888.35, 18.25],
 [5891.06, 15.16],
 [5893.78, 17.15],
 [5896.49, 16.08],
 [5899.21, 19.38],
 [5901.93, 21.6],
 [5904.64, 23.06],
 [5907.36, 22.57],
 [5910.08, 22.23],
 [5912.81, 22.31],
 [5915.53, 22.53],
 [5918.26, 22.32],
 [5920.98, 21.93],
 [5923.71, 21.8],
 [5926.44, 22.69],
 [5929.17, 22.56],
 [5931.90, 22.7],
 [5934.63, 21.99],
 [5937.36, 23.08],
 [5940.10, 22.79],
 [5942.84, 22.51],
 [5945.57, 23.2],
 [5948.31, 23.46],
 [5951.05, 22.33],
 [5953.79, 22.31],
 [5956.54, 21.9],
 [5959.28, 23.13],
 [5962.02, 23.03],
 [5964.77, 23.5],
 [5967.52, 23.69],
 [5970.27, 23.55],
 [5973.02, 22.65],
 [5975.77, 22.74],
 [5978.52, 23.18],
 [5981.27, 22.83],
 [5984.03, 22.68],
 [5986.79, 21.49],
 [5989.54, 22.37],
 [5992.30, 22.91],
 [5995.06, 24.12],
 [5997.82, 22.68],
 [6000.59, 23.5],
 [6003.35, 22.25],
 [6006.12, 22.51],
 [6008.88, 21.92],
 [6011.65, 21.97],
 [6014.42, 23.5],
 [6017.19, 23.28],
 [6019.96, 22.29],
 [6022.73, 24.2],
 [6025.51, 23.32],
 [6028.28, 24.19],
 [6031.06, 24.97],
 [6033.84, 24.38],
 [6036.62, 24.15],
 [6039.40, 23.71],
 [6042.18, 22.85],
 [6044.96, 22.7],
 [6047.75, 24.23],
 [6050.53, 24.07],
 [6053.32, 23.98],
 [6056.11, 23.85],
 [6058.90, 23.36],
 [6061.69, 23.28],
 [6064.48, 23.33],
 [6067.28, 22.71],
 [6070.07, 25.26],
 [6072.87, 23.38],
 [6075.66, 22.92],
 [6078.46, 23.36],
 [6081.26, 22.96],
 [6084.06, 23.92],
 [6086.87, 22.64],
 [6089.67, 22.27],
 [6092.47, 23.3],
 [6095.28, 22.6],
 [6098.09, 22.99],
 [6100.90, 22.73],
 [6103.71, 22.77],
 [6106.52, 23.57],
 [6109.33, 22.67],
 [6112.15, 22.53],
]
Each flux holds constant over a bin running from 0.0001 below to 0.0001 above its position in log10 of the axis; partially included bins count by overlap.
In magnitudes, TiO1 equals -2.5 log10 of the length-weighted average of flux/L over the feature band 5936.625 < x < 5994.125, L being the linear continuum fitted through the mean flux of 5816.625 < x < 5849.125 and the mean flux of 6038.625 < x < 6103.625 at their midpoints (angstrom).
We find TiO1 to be 0.03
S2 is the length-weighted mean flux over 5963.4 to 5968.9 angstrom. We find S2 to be 23.6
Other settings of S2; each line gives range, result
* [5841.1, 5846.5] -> 23.7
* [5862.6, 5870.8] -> 23.1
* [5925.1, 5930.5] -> 22.6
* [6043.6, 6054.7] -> 23.7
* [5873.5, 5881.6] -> 23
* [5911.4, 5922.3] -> 22.3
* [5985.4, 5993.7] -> 22.3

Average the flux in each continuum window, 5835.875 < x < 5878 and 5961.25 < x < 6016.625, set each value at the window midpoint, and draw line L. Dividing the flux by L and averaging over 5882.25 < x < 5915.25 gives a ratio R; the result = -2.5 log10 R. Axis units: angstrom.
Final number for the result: 0.15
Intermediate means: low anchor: 22.9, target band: 20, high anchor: 22.9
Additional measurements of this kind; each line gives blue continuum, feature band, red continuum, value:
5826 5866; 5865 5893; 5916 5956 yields 0.084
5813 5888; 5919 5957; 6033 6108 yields 0.030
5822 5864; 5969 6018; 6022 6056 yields 0.044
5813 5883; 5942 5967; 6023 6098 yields 0.024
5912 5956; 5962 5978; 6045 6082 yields -0.018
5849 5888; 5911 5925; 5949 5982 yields 0.021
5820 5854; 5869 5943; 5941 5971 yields 0.087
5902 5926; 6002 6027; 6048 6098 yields 0.008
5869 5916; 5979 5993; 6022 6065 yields 0.008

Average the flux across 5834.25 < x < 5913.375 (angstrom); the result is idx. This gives 21.7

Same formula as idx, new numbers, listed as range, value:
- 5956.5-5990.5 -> 22.9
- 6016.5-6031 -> 23.6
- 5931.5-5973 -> 22.9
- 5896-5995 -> 22.4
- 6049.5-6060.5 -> 23.8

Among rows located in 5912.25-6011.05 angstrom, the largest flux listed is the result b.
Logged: 24.12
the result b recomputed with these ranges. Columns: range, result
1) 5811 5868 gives 24.98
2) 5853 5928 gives 23.63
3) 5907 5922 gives 22.57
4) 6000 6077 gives 25.26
